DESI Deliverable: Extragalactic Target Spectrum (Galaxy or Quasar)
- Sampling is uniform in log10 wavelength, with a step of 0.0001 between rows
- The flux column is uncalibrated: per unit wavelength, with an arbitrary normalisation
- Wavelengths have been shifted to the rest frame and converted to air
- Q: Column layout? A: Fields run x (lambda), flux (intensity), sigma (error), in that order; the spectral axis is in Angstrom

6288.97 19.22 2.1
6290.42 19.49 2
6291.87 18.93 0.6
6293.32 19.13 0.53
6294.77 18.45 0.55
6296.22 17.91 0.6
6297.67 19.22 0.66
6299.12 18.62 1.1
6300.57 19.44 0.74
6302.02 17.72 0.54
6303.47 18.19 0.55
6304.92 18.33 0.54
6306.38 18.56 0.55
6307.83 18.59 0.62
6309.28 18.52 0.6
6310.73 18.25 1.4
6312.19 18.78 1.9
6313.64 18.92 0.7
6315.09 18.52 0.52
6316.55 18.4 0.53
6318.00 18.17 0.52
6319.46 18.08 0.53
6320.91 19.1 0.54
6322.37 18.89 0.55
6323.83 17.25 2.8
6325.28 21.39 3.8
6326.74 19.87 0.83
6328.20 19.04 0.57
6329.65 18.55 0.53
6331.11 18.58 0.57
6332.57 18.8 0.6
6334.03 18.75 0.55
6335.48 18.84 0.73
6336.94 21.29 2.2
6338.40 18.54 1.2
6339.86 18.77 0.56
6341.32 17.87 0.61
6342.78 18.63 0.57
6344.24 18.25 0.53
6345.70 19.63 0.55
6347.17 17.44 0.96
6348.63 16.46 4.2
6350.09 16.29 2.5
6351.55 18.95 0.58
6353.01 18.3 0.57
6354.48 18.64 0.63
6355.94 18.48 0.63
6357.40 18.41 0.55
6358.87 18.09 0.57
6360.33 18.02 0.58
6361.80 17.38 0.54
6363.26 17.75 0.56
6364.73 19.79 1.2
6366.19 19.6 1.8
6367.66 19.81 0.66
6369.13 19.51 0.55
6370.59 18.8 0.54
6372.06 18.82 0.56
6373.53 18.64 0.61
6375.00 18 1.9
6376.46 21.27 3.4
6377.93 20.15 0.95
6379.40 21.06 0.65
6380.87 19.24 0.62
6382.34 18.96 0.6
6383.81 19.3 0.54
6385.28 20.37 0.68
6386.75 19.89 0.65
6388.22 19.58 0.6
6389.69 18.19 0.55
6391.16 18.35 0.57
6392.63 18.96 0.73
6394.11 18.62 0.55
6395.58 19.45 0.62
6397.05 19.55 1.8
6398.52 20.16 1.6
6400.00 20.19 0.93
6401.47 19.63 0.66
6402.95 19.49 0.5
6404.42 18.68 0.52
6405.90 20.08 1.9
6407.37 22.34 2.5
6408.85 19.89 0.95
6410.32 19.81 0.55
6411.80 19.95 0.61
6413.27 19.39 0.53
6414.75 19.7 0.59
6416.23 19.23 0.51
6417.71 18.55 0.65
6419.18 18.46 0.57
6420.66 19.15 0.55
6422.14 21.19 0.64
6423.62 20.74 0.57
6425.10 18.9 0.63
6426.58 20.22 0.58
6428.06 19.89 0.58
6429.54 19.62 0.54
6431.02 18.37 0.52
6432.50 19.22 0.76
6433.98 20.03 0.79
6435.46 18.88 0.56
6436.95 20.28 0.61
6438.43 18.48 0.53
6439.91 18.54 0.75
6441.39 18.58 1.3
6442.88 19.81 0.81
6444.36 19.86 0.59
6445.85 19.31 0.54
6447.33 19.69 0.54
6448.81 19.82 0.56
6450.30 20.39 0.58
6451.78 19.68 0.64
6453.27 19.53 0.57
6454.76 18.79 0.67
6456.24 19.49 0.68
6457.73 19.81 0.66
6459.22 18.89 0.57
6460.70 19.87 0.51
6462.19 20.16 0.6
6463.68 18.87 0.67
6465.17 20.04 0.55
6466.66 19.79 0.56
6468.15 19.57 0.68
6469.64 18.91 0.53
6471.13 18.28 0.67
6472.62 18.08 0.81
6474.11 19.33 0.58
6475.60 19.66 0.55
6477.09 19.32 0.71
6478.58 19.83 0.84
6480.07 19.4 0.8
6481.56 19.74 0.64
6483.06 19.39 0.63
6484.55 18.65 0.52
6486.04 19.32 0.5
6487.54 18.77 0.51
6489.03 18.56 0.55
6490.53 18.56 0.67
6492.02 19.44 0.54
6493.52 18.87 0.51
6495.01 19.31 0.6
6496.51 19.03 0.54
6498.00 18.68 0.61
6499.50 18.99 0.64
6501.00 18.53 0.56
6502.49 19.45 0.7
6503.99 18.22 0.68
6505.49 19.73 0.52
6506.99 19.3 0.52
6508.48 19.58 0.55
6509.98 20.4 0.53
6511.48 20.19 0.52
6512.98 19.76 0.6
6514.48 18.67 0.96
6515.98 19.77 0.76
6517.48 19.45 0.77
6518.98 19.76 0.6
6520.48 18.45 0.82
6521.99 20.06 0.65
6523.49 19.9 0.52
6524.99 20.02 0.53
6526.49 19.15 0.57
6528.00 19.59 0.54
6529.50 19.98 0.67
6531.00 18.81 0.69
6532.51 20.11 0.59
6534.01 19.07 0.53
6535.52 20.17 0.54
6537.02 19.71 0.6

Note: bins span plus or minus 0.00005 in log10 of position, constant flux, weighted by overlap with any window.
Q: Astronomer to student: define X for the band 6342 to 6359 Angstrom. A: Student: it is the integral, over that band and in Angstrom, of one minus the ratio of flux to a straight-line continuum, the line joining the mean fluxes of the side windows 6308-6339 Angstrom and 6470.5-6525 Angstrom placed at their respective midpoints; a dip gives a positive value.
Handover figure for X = 0.7 Angstrom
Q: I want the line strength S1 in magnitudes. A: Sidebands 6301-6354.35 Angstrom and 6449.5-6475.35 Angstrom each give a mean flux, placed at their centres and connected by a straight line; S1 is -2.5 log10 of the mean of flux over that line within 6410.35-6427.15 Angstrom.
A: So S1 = -0.03 mag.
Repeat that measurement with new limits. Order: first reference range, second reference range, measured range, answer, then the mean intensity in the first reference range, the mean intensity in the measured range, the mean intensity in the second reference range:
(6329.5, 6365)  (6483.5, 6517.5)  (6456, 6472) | -0.02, 18.4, 19.4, 19.2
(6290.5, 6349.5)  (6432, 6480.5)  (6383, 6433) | -0.02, 18.7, 19.6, 19.4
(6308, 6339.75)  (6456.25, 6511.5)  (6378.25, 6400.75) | -0.02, 18.9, 19.5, 19.2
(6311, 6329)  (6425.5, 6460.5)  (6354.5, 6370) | 0.02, 18.8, 18.7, 19.4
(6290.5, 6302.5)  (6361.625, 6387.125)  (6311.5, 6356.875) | 0.02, 18.7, 18.6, 19.4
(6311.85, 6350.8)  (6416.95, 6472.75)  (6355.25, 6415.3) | -0.02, 18.6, 19.4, 19.4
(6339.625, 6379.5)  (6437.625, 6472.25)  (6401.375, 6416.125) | -0.05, 18.6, 19.9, 19.4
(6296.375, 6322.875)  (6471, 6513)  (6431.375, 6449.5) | -0.02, 18.6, 19.4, 19.2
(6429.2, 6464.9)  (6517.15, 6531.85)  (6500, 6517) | 0.00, 19.4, 19.4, 19.5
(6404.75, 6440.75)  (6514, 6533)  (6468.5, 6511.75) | 0.02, 19.6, 19.2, 19.5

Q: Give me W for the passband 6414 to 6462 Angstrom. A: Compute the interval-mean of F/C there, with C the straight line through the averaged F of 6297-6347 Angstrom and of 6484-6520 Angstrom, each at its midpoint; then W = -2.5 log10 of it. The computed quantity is -0.02 mag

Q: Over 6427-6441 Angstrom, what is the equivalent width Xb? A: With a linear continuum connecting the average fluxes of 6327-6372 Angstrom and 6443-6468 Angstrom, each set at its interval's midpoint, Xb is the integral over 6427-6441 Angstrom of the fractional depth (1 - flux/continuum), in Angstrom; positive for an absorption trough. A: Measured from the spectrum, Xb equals 0.1 Angstrom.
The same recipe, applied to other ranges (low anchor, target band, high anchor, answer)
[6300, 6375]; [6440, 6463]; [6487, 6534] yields -0.6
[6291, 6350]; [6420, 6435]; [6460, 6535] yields -0.5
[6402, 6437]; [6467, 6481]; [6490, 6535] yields 0.2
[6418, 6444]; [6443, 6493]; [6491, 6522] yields 0.0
